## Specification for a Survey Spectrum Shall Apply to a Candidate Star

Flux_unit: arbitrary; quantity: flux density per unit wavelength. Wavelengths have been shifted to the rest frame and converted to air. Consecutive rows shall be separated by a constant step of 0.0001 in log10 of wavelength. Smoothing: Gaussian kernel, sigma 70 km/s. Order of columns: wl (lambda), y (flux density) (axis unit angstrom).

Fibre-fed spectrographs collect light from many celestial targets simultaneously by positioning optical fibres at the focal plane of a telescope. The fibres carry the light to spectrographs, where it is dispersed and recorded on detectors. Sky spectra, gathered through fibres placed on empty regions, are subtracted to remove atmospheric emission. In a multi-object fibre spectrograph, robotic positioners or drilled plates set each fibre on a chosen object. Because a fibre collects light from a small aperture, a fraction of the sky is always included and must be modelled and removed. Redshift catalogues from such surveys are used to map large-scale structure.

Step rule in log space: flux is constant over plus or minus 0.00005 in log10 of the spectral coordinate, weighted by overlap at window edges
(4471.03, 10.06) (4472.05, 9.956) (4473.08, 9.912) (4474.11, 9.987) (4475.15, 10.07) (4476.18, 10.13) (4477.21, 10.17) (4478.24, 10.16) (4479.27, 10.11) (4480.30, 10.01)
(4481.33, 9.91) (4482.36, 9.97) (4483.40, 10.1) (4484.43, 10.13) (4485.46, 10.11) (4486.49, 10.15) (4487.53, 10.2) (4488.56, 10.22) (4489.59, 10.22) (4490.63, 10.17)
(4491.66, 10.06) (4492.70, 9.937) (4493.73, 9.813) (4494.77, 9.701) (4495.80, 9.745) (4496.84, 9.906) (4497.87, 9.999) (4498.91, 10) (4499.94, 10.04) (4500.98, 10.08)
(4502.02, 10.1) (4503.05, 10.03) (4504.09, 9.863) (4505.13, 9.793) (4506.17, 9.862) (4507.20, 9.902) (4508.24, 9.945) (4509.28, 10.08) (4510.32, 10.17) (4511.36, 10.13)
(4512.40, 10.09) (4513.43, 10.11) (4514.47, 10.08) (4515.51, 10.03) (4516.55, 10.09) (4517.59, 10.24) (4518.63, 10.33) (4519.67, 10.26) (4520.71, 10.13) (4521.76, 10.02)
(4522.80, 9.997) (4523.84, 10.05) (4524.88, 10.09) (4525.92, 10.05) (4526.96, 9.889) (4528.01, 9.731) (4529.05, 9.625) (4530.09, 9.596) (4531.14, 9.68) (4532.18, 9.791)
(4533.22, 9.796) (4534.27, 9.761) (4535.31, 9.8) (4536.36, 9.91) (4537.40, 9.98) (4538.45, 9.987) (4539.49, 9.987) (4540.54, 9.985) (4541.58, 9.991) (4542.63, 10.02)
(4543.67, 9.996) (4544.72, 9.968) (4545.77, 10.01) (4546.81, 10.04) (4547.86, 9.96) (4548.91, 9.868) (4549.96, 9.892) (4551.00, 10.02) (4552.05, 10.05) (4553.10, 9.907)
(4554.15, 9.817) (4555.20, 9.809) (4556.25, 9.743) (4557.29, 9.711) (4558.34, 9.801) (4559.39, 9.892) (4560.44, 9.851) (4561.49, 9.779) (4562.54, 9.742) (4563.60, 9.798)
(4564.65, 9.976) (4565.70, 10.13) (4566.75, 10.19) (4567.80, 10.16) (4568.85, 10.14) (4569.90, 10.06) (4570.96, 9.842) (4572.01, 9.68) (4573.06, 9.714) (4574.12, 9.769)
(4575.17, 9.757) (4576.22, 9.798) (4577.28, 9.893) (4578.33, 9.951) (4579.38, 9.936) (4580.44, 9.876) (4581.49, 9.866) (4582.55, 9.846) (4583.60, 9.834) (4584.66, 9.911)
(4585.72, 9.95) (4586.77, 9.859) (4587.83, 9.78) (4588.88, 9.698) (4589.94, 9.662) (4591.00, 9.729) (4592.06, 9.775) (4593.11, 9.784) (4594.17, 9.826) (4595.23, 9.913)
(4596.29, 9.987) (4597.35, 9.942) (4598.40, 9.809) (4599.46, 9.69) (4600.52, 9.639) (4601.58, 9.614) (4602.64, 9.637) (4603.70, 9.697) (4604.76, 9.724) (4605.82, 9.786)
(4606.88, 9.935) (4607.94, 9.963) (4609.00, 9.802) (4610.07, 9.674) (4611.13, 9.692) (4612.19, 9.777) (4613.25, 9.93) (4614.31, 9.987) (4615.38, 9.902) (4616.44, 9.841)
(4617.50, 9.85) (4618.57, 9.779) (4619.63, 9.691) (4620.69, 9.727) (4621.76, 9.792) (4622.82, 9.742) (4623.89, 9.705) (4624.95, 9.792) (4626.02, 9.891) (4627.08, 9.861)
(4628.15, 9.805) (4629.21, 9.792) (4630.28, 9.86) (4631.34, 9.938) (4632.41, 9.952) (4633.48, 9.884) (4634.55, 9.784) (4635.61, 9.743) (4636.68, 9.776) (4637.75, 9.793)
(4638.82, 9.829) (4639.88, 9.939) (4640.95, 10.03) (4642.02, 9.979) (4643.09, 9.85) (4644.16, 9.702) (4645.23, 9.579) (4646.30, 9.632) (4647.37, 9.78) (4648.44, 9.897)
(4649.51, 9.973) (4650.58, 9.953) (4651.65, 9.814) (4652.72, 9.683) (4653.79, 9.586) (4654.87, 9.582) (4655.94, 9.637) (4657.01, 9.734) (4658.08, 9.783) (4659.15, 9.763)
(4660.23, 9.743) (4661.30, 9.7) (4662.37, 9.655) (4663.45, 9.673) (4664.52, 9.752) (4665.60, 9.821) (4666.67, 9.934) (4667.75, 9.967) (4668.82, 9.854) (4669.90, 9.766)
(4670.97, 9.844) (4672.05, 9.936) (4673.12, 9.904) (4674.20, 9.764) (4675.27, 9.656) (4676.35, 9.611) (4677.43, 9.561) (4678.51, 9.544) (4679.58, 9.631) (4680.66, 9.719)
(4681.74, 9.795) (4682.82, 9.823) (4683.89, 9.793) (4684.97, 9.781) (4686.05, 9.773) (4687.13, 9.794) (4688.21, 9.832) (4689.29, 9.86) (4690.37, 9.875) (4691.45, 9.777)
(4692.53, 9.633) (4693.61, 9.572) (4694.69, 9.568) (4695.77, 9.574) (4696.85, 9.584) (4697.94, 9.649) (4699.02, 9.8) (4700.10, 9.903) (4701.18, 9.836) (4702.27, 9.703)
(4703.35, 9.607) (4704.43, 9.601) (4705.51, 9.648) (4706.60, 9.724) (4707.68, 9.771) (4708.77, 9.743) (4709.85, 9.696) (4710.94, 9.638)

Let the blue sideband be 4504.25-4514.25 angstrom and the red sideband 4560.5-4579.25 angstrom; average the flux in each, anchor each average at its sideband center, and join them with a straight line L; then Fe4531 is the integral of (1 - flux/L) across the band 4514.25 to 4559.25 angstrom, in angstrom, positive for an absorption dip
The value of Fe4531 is 0.1 angstrom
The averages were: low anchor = 10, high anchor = 9.9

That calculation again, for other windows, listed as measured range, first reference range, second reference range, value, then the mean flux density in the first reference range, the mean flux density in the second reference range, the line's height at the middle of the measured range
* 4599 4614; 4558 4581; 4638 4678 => 0.1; 9.9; 9.78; 9.85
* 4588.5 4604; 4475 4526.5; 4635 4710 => 0.2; 10.1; 9.75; 9.89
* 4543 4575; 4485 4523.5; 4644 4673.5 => 0.1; 10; 9.77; 9.95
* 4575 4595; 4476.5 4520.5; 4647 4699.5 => 0.1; 10.1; 9.75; 9.9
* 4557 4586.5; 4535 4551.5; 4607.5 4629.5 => 0.1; 9.97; 9.81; 9.91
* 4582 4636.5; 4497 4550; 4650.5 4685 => 0.2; 9.98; 9.75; 9.84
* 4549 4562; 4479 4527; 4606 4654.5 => 0.1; 10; 9.82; 9.95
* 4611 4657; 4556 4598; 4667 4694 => 0.0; 9.87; 9.77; 9.81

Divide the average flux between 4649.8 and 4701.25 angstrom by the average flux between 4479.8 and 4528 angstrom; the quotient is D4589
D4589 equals 0.97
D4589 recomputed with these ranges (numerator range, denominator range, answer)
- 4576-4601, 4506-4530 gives 0.98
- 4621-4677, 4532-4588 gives 0.99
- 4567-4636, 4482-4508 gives 0.98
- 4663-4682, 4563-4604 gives 0.99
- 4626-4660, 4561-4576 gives 0.99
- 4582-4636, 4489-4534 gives 0.98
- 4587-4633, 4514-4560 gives 0.99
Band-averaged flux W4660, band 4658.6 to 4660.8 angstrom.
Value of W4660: 9.75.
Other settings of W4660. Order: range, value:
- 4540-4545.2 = 9.99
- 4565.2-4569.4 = 10.2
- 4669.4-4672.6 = 9.87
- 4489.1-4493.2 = 10.1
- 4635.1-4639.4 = 9.79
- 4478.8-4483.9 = 10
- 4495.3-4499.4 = 9.9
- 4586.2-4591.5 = 9.75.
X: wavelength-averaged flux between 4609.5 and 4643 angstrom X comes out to 9.83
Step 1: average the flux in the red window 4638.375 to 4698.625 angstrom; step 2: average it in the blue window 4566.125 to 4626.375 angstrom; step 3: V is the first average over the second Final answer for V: 1.0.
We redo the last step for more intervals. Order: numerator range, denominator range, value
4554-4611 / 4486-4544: 0.98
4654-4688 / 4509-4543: 0.98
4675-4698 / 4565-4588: 0.98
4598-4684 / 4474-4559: 0.98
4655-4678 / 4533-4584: 0.99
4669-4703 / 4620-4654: 0.99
